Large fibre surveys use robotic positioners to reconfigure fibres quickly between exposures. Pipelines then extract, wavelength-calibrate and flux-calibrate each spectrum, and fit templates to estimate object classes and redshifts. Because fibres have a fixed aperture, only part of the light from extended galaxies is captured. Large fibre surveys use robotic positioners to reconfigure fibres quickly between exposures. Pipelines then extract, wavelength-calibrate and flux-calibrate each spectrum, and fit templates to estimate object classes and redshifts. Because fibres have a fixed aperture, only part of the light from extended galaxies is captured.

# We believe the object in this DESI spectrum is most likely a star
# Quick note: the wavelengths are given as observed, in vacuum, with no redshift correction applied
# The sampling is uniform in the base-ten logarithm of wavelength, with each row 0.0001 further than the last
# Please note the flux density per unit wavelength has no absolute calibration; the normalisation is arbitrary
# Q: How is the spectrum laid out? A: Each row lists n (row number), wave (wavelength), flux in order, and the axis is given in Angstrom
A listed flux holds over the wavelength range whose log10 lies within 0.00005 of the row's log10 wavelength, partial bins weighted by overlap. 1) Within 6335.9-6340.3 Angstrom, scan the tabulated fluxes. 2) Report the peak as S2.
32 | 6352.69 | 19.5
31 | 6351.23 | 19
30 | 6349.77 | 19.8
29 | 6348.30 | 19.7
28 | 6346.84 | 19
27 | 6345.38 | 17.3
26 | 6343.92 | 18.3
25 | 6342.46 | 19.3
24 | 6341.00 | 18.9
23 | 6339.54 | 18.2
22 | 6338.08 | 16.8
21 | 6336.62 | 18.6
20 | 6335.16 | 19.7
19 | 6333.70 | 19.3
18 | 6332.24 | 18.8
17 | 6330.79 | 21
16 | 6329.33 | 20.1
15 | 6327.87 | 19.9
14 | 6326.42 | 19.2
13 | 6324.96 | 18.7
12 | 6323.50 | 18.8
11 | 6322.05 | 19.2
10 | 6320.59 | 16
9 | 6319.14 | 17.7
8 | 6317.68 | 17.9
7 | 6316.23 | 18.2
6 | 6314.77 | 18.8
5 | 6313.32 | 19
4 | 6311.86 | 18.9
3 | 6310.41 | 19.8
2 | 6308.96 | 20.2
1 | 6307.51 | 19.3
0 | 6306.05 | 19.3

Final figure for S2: 18.6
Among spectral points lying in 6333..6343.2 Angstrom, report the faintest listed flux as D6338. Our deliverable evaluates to 16.8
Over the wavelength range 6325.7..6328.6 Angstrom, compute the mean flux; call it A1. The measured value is 19.6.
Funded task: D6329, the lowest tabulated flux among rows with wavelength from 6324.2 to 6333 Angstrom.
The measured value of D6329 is 18.7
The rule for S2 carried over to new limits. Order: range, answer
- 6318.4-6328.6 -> 19.9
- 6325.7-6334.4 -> 21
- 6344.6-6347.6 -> 19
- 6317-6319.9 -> 17.9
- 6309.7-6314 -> 19.8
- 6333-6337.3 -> 19.7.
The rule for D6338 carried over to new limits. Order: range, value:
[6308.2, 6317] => 18.2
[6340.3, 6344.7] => 18.3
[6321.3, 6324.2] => 18.8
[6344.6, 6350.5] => 17.3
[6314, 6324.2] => 16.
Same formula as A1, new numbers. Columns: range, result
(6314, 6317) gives 18.5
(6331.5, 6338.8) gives 18.7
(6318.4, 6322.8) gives 17.6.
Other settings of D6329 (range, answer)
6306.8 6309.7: 19.3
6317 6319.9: 17.7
